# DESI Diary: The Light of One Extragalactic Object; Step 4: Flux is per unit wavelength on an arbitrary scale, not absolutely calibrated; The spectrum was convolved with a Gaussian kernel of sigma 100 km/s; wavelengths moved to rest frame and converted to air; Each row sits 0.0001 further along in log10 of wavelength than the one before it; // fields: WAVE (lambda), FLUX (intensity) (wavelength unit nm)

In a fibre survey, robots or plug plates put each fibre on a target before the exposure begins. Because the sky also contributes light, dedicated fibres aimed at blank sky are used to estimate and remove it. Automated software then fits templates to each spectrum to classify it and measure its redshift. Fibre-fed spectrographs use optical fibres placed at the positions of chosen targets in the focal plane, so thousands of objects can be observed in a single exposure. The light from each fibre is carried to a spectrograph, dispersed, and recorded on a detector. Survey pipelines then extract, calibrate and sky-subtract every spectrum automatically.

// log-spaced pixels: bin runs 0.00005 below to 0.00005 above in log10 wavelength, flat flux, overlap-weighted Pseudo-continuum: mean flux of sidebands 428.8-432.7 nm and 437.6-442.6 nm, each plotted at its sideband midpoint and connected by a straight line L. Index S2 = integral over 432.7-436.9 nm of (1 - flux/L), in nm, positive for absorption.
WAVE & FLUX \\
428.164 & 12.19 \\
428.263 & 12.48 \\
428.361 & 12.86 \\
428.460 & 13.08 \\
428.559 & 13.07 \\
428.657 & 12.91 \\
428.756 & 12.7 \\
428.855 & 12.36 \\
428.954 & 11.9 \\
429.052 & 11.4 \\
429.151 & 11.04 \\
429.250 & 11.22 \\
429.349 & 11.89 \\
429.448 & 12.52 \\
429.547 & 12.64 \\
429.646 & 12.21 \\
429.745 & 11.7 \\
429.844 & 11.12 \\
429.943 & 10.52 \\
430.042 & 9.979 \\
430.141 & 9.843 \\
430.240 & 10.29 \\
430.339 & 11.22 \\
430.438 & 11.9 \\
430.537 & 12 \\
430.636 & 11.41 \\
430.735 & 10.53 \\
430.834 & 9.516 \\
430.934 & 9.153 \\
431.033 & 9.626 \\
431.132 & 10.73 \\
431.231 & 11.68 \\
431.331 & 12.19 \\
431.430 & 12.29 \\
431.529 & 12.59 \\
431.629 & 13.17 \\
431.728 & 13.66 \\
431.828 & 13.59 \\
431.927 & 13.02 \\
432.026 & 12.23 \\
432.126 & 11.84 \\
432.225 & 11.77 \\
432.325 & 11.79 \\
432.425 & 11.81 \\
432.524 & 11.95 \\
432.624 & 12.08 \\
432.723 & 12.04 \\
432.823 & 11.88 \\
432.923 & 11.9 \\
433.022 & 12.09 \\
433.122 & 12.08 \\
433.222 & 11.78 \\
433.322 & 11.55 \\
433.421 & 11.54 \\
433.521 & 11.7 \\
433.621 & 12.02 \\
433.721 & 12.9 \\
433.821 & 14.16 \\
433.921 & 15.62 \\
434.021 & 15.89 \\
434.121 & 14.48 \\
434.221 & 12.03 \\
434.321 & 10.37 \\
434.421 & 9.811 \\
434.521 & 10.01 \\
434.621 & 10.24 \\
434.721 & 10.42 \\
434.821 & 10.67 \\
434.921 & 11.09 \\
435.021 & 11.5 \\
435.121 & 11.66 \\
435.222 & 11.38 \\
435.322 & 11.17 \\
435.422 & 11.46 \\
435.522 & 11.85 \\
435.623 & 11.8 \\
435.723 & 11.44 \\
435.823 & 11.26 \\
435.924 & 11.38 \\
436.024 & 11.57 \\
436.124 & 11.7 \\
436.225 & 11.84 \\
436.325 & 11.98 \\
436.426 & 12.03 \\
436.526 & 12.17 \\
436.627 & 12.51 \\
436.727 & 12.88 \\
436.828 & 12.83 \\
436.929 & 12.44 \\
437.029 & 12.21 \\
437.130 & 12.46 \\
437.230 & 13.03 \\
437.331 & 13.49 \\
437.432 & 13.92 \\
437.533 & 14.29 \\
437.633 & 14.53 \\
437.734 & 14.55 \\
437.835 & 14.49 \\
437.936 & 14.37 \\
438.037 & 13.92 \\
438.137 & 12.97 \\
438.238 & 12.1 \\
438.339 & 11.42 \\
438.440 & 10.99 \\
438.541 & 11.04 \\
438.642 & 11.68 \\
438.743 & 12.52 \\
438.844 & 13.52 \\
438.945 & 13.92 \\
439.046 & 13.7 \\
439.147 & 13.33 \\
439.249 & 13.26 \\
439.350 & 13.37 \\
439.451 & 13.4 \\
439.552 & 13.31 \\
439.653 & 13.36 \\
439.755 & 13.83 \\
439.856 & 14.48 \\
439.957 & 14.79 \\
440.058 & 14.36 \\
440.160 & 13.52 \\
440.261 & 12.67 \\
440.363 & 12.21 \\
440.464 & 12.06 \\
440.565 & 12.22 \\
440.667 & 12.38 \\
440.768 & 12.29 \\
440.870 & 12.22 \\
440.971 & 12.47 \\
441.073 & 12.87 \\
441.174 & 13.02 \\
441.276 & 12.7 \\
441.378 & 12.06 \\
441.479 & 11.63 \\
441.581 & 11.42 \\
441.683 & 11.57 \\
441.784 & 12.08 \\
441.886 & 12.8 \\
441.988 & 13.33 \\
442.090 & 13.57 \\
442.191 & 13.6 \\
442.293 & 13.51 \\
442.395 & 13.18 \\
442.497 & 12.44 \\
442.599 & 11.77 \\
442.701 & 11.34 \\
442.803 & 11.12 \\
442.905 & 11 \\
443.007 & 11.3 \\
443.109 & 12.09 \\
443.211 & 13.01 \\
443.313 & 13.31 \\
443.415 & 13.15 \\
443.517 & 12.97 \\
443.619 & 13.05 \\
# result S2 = 0.09 nm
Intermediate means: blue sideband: 11.6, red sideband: 12.9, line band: 11.9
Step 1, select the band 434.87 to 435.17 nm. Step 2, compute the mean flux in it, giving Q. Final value 11.4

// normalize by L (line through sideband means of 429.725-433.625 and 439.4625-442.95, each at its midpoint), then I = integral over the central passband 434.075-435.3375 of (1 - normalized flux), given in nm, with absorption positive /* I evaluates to 0.09 nm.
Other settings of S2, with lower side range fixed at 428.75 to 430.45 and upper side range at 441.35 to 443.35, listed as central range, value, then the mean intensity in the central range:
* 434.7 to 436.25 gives 0.06 nm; 11.4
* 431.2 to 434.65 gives -0.19 nm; 12.3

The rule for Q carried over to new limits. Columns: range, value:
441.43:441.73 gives 11.5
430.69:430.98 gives 9.71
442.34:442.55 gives 12.8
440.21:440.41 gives 12.4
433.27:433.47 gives 11.6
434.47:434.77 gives 10.2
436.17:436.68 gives 12.1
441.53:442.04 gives 12.2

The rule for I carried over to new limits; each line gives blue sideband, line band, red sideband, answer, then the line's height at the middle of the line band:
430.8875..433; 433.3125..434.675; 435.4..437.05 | -0.04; 12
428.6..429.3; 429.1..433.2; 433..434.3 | 0.25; 12.4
